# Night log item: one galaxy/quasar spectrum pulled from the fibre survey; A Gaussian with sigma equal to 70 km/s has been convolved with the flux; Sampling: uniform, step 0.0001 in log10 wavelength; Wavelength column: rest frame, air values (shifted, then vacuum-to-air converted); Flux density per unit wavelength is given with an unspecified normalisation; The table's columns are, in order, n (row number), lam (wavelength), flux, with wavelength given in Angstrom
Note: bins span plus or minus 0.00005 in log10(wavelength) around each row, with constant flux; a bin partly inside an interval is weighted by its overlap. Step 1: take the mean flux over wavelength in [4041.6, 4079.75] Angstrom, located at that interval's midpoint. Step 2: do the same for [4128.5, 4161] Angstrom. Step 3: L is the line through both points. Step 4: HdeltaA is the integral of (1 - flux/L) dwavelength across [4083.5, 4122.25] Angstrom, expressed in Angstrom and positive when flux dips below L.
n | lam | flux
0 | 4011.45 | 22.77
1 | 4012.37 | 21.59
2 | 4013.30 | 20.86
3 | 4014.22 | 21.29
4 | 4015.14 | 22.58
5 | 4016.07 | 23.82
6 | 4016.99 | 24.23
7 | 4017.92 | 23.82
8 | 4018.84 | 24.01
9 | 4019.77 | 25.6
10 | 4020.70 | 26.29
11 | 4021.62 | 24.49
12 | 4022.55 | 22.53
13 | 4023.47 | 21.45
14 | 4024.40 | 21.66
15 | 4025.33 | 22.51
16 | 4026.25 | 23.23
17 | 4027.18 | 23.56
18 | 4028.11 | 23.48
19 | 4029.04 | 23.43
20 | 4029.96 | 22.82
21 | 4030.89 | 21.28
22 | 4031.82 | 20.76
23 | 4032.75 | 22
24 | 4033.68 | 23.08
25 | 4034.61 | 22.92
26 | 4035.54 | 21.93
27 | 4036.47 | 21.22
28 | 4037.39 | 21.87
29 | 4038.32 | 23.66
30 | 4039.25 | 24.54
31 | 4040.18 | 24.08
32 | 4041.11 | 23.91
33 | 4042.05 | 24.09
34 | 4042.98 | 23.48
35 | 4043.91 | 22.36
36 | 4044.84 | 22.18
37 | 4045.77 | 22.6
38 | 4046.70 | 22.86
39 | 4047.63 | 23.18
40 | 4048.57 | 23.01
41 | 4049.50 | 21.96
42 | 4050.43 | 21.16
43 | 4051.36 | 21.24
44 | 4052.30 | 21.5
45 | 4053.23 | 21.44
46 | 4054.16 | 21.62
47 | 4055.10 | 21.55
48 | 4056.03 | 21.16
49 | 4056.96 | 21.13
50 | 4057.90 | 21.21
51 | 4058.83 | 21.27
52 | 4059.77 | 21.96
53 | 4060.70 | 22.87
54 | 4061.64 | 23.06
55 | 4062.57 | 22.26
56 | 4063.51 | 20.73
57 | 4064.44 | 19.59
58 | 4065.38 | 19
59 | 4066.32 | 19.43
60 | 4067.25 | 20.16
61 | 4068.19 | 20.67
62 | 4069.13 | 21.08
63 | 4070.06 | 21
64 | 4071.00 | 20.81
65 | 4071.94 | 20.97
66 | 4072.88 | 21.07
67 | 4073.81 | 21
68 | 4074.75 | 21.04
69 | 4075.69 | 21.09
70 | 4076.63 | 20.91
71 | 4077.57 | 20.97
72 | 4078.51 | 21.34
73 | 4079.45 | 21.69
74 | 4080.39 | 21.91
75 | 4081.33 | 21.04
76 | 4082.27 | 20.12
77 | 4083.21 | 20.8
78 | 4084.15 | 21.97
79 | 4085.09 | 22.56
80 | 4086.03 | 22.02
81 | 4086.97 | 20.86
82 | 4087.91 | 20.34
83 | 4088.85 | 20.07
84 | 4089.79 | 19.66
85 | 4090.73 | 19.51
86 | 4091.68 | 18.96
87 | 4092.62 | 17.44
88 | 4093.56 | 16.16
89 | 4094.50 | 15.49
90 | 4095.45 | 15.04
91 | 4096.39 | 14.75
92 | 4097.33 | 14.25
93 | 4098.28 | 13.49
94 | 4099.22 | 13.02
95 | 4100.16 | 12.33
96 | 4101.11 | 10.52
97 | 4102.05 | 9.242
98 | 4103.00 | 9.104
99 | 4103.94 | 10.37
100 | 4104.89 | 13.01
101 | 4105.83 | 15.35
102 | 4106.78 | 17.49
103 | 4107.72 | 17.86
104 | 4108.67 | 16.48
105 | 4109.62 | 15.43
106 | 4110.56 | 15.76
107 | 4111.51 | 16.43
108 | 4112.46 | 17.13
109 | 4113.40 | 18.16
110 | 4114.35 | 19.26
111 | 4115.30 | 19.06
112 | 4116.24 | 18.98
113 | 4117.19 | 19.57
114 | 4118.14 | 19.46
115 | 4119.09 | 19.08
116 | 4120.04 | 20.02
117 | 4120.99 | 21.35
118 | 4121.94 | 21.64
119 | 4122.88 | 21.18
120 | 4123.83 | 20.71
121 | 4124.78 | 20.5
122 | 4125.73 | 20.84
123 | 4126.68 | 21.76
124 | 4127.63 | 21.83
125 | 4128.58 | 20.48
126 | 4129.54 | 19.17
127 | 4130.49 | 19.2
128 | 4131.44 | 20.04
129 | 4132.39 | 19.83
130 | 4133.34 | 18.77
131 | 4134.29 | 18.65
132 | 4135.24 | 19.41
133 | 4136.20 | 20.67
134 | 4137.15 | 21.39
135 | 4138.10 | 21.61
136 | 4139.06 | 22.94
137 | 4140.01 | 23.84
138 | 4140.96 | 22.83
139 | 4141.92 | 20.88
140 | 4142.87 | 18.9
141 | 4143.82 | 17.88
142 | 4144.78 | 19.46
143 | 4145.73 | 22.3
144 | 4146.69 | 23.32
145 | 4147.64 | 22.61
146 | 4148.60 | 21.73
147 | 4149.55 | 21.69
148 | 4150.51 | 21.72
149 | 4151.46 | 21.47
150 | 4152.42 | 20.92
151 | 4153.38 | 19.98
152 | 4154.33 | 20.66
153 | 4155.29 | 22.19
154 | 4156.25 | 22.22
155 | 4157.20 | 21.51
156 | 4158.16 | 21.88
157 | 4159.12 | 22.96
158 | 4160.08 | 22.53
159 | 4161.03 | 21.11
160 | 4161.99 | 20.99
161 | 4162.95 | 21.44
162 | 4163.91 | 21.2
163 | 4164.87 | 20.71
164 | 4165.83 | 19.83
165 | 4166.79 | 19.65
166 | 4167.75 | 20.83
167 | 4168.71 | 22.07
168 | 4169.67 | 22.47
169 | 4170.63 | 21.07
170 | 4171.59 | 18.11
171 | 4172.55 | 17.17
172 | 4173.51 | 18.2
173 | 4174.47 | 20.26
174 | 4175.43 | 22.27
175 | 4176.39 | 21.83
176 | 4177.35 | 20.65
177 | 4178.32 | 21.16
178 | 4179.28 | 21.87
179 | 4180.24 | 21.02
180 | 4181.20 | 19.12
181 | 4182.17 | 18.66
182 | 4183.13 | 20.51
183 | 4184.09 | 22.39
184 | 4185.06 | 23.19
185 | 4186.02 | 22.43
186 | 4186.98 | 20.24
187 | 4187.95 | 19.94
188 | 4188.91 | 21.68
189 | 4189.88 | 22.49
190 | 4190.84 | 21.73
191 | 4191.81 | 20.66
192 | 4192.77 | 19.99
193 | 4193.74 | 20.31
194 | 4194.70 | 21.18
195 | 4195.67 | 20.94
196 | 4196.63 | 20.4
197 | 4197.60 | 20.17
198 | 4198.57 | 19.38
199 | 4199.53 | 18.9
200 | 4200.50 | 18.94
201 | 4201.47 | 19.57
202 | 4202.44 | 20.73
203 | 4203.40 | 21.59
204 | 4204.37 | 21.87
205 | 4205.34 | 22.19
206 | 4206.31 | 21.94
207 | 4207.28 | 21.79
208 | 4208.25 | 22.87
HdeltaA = 7.7 Angstrom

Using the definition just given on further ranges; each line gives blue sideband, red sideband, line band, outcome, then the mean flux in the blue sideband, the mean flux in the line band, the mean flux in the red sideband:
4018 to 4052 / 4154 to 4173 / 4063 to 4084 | 1.5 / 22.9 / 20.8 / 21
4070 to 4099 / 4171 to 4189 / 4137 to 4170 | -1.9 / 19.5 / 21.4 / 20.5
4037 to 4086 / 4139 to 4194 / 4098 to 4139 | 6.7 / 21.7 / 17.9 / 21.1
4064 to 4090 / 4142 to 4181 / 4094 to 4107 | 4.9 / 20.8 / 13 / 21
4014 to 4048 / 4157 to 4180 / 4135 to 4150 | 0.0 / 23.1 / 21.4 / 20.9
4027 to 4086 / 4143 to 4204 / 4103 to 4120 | 3.6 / 21.8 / 16.9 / 20.9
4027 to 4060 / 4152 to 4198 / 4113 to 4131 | 1.2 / 22.4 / 20.1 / 20.9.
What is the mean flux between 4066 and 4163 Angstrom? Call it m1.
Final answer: 19.4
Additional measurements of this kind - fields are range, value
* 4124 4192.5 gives 20.9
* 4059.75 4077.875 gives 21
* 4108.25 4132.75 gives 19.4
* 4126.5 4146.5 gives 20.6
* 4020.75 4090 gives 21.8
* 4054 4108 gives 18.9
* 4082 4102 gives 17.4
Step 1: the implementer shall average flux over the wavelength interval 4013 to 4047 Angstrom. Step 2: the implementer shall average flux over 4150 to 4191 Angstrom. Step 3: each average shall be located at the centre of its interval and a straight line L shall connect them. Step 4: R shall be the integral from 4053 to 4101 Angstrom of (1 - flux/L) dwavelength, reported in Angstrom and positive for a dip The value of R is 5.5 Angstrom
